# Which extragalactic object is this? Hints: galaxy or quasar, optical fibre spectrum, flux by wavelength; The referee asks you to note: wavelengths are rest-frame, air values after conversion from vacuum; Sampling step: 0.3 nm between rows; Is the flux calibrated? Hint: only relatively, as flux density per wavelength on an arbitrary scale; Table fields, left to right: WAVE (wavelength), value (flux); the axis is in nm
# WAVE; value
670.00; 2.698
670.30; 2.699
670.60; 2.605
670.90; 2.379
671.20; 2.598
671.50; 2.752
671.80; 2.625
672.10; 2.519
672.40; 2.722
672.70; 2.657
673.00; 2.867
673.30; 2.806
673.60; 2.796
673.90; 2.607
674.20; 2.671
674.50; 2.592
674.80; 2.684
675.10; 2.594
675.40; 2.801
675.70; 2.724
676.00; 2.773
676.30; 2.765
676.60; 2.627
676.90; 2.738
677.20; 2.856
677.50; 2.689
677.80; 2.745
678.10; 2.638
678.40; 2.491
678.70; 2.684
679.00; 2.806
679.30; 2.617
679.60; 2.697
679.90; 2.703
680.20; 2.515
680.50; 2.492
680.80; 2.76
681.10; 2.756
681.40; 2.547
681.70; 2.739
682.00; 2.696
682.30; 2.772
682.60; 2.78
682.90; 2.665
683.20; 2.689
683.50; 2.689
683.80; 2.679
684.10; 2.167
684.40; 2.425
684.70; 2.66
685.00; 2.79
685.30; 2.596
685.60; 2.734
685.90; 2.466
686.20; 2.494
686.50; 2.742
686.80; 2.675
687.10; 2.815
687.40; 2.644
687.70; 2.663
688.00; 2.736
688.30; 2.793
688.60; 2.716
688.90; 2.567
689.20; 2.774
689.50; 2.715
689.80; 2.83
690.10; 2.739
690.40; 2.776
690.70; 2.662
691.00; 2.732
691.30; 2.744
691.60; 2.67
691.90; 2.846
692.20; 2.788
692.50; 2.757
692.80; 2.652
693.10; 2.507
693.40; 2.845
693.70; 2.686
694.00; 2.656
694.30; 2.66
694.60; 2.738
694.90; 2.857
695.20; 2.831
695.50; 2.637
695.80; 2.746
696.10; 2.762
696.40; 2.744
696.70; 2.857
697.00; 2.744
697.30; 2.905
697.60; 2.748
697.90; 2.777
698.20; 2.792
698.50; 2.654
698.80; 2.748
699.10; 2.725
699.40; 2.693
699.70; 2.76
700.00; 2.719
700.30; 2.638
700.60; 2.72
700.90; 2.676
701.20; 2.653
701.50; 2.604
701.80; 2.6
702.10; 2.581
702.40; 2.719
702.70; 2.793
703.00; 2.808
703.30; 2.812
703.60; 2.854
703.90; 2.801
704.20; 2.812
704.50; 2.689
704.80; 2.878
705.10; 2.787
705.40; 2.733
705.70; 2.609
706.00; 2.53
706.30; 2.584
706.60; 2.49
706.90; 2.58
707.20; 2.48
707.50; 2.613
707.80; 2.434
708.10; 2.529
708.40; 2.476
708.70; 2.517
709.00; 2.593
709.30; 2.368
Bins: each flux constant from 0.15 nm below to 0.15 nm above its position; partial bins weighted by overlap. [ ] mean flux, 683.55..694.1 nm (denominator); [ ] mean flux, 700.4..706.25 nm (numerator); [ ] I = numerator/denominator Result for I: 1.01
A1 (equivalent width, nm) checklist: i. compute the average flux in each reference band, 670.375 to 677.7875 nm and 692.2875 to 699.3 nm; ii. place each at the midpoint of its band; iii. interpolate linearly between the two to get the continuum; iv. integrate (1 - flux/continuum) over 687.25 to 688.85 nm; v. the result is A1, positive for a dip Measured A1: 0.012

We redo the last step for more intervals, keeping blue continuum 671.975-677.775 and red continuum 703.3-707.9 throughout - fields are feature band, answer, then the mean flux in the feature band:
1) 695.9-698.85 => -0.105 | 2.77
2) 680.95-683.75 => -0.003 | 2.7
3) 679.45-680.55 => 0.037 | 2.61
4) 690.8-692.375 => -0.039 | 2.75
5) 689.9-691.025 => -0.018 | 2.73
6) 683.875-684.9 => 0.092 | 2.45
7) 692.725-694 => 0.006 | 2.67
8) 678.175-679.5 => 0.027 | 2.65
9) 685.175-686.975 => 0.049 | 2.62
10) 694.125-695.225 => -0.033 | 2.76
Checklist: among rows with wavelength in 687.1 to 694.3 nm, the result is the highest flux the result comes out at 2.846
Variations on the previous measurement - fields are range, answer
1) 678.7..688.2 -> 2.815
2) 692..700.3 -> 2.905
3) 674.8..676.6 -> 2.801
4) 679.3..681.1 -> 2.76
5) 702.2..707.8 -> 2.878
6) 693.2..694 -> 2.845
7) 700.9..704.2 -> 2.854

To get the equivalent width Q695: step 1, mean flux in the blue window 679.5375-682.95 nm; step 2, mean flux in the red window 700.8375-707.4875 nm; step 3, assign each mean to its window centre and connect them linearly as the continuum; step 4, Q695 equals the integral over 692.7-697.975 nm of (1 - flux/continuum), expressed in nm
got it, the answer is -0.120 nm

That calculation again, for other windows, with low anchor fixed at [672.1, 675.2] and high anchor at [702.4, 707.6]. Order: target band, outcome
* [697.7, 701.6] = -0.01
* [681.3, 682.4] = 0.00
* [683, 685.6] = 0.09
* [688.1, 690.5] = -0.04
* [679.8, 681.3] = 0.03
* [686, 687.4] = 0.01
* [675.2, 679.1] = -0.03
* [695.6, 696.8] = -0.03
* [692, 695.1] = -0.03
